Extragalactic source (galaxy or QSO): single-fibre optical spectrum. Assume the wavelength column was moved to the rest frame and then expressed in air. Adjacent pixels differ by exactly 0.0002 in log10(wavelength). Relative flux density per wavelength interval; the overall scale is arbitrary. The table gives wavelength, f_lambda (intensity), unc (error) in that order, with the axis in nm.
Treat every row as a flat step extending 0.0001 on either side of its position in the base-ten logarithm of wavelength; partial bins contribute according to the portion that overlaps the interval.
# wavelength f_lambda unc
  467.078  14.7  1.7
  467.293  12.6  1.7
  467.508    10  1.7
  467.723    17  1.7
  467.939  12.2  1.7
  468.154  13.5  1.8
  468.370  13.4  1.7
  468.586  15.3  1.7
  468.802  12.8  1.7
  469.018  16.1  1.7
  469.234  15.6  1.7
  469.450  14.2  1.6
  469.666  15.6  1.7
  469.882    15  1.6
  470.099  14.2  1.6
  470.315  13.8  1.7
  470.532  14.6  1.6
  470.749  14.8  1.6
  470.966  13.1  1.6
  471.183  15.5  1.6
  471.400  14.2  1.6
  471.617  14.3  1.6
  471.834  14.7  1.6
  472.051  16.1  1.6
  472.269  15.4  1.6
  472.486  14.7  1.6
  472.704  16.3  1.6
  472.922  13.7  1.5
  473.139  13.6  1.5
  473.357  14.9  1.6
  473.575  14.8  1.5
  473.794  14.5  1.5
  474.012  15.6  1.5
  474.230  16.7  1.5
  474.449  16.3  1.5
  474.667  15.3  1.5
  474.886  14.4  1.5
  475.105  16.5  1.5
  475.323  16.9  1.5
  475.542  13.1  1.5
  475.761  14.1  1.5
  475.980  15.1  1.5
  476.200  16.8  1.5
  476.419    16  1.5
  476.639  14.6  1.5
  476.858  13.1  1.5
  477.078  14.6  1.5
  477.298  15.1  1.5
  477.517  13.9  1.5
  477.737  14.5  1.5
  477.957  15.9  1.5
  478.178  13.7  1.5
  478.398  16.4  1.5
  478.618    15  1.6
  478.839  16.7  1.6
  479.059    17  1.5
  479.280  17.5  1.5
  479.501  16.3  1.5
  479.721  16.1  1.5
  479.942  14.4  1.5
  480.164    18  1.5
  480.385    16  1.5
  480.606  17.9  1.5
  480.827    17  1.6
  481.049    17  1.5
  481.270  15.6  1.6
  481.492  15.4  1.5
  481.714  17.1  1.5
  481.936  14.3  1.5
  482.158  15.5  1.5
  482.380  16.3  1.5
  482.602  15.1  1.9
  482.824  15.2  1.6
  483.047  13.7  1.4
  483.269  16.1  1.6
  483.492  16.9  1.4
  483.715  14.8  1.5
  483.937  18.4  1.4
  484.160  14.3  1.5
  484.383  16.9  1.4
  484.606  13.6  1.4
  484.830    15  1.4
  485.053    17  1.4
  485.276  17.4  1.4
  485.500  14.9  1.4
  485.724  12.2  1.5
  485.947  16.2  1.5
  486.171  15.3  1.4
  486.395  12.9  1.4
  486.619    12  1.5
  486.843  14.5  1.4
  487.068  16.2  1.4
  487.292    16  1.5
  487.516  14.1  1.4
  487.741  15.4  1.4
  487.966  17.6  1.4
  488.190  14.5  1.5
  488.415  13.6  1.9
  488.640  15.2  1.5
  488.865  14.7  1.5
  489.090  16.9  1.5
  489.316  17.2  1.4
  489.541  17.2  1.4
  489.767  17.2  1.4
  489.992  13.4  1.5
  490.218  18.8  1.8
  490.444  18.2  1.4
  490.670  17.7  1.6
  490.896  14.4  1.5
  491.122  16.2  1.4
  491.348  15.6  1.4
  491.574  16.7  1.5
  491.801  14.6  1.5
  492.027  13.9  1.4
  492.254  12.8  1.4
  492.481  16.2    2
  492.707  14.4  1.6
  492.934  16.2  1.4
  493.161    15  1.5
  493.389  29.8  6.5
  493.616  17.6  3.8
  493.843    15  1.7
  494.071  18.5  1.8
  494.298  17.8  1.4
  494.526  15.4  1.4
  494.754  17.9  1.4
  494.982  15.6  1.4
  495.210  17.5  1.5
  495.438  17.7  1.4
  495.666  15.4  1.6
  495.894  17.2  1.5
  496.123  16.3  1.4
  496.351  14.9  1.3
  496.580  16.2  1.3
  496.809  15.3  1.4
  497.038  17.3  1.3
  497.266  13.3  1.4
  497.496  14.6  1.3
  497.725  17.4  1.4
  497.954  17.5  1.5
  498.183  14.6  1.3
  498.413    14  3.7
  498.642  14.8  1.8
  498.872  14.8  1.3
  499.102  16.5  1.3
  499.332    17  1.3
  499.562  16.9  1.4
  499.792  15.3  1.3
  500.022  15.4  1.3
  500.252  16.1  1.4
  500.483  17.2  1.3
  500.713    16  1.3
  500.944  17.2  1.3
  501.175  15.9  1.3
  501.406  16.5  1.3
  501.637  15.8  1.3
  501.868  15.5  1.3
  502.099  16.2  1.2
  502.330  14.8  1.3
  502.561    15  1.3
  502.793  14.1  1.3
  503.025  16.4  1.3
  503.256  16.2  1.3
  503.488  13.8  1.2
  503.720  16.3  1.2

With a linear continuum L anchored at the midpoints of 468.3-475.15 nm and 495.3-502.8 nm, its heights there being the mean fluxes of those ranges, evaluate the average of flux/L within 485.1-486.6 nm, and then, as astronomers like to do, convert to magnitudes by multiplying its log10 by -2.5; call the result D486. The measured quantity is 0.047 mag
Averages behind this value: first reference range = 14.9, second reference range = 15.9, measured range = 14.7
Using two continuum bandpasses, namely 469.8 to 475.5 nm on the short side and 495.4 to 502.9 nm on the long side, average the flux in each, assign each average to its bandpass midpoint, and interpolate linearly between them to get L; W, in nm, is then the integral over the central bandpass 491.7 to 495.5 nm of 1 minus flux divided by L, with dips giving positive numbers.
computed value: -0.284 nm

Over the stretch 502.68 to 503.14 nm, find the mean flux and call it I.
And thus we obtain 15.2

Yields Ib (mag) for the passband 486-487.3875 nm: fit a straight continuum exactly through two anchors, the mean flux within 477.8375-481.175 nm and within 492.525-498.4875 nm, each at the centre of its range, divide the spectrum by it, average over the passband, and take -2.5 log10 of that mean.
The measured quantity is 0.14 mag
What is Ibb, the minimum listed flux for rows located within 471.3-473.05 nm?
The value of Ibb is 13.7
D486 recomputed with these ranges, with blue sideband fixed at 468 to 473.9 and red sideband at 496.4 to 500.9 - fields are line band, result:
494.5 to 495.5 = -0.08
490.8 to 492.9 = 0.03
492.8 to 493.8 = -0.23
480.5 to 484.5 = -0.06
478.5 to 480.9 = -0.11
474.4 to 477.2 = -0.02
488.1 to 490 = -0.02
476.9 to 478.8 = 0.00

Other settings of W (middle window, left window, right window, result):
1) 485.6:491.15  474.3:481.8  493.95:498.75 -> 0.16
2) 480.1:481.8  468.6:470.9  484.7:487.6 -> -0.22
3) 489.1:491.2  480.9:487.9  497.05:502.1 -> -0.16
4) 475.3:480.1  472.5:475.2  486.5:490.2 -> -0.02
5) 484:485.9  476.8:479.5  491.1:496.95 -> 0.07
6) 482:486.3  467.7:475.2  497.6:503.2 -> -0.06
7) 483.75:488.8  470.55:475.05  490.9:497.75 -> 0.22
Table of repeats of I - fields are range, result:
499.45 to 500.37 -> 15.9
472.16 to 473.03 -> 15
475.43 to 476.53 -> 15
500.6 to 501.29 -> 16.4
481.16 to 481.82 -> 16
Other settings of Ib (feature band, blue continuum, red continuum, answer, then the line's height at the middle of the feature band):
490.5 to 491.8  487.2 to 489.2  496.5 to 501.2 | -0.04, 15.5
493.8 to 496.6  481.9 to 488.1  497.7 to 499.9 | -0.06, 15.7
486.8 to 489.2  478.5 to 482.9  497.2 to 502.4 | 0.05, 16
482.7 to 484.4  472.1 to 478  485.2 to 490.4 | -0.03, 15.3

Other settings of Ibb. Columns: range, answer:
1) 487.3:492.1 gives 13.4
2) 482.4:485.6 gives 13.6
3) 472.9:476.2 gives 13.1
